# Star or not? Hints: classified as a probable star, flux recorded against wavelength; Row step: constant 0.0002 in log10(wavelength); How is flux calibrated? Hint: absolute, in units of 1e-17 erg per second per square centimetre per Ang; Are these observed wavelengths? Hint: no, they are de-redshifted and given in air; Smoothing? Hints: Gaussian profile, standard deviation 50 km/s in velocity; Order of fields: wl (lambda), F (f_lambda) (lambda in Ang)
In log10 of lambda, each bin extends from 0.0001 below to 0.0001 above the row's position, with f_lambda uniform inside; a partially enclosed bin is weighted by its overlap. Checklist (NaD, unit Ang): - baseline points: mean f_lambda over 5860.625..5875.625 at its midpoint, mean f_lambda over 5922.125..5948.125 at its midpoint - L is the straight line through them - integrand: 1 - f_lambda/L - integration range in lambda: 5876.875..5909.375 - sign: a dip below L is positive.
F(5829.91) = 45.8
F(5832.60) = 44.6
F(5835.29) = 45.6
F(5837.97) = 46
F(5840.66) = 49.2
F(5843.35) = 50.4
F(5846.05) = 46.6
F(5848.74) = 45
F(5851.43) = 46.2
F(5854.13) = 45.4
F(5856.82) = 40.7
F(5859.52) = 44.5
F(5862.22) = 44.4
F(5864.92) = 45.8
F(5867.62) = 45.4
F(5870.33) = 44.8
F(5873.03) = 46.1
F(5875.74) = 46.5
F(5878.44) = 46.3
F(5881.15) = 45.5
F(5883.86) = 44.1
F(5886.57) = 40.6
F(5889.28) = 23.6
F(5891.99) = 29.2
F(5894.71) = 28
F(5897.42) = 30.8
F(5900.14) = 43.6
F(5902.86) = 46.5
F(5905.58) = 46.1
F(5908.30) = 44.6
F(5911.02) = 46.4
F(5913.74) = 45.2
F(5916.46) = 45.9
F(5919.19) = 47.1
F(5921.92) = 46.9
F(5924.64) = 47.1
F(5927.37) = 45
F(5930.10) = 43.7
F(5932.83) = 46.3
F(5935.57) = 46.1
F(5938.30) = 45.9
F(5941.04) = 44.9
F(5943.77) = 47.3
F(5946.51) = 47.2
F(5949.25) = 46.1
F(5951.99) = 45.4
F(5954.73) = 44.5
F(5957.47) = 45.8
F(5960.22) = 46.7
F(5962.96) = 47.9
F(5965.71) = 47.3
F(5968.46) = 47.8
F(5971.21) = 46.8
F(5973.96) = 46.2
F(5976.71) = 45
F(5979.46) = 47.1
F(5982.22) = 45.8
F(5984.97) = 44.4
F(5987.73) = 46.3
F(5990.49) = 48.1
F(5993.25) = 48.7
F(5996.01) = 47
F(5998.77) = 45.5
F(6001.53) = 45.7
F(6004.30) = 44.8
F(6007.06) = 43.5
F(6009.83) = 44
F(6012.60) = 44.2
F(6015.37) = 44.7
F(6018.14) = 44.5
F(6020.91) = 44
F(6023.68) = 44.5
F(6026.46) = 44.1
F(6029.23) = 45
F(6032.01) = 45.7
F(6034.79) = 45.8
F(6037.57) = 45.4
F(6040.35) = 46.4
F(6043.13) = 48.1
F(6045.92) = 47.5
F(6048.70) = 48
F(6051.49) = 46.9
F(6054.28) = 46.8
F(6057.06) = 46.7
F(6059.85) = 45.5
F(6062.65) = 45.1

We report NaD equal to 4.6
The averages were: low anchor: 45.4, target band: 39.1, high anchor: 46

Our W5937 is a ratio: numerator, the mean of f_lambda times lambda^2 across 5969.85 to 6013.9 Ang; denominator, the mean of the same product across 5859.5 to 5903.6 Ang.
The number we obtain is 1.2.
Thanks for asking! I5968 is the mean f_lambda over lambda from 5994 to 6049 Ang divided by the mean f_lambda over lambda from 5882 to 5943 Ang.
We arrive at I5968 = 1.07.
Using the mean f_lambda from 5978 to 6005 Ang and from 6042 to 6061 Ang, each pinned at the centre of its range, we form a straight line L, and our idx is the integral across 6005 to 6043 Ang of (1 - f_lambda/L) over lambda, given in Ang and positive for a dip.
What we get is 1.5 Ang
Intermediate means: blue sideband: 46.4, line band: 44.9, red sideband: 47.1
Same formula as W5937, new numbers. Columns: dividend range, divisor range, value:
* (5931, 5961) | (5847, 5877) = 1.05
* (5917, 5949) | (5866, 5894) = 1.15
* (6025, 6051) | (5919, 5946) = 1.04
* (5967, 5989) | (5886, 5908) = 1.31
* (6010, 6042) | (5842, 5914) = 1.11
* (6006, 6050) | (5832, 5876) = 1.05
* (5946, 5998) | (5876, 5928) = 1.14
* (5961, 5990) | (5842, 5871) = 1.07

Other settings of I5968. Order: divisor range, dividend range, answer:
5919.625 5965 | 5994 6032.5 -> 0.97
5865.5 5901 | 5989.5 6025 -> 1.14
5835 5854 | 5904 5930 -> 0.98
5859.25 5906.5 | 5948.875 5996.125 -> 1.13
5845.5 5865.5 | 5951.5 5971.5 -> 1.04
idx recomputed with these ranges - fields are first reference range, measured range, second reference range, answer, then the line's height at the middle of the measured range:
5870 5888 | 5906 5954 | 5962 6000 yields -0.2 Ang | 45.7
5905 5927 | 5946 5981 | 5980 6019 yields -0.5 Ang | 45.8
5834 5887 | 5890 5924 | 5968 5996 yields 3.3 Ang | 45.9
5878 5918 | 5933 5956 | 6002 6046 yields -2.1 Ang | 42.1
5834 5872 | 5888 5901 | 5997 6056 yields 4.3 Ang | 45.7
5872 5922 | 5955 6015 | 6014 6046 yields -2.7 Ang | 44.1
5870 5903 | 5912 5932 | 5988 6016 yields -2.3 Ang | 41.2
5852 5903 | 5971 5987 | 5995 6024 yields -0.7 Ang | 43.9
